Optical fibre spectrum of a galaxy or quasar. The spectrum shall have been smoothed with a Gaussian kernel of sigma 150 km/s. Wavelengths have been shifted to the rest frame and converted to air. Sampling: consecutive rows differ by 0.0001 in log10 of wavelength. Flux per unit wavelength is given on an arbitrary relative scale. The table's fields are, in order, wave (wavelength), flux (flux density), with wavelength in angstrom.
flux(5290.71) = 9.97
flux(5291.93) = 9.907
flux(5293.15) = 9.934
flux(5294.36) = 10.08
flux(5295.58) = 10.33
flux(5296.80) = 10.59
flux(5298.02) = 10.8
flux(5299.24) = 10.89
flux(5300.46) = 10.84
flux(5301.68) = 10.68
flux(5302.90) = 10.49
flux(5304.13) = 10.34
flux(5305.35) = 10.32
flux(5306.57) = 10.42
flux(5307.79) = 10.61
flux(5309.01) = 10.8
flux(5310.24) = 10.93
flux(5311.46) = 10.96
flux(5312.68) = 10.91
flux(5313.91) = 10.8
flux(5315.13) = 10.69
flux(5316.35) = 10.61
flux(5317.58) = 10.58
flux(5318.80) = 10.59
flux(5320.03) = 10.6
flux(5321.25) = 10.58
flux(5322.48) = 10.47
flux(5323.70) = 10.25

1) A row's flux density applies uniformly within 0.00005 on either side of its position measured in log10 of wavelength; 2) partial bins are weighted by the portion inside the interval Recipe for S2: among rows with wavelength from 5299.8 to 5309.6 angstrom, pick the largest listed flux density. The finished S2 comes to 10.84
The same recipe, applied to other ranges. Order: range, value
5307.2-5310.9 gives 10.93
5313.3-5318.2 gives 10.8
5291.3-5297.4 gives 10.59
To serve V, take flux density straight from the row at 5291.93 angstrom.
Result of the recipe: 9.907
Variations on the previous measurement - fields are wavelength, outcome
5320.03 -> 10.6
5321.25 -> 10.58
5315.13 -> 10.69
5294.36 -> 10.08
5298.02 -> 10.8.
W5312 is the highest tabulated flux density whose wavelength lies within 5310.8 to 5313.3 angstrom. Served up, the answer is 10.96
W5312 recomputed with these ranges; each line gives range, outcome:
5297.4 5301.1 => 10.89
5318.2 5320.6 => 10.6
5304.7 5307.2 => 10.42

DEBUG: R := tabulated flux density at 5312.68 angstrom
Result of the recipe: 10.91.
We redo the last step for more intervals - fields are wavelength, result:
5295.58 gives 10.33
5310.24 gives 10.93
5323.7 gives 10.25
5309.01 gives 10.8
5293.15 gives 9.934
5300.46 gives 10.84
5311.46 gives 10.96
